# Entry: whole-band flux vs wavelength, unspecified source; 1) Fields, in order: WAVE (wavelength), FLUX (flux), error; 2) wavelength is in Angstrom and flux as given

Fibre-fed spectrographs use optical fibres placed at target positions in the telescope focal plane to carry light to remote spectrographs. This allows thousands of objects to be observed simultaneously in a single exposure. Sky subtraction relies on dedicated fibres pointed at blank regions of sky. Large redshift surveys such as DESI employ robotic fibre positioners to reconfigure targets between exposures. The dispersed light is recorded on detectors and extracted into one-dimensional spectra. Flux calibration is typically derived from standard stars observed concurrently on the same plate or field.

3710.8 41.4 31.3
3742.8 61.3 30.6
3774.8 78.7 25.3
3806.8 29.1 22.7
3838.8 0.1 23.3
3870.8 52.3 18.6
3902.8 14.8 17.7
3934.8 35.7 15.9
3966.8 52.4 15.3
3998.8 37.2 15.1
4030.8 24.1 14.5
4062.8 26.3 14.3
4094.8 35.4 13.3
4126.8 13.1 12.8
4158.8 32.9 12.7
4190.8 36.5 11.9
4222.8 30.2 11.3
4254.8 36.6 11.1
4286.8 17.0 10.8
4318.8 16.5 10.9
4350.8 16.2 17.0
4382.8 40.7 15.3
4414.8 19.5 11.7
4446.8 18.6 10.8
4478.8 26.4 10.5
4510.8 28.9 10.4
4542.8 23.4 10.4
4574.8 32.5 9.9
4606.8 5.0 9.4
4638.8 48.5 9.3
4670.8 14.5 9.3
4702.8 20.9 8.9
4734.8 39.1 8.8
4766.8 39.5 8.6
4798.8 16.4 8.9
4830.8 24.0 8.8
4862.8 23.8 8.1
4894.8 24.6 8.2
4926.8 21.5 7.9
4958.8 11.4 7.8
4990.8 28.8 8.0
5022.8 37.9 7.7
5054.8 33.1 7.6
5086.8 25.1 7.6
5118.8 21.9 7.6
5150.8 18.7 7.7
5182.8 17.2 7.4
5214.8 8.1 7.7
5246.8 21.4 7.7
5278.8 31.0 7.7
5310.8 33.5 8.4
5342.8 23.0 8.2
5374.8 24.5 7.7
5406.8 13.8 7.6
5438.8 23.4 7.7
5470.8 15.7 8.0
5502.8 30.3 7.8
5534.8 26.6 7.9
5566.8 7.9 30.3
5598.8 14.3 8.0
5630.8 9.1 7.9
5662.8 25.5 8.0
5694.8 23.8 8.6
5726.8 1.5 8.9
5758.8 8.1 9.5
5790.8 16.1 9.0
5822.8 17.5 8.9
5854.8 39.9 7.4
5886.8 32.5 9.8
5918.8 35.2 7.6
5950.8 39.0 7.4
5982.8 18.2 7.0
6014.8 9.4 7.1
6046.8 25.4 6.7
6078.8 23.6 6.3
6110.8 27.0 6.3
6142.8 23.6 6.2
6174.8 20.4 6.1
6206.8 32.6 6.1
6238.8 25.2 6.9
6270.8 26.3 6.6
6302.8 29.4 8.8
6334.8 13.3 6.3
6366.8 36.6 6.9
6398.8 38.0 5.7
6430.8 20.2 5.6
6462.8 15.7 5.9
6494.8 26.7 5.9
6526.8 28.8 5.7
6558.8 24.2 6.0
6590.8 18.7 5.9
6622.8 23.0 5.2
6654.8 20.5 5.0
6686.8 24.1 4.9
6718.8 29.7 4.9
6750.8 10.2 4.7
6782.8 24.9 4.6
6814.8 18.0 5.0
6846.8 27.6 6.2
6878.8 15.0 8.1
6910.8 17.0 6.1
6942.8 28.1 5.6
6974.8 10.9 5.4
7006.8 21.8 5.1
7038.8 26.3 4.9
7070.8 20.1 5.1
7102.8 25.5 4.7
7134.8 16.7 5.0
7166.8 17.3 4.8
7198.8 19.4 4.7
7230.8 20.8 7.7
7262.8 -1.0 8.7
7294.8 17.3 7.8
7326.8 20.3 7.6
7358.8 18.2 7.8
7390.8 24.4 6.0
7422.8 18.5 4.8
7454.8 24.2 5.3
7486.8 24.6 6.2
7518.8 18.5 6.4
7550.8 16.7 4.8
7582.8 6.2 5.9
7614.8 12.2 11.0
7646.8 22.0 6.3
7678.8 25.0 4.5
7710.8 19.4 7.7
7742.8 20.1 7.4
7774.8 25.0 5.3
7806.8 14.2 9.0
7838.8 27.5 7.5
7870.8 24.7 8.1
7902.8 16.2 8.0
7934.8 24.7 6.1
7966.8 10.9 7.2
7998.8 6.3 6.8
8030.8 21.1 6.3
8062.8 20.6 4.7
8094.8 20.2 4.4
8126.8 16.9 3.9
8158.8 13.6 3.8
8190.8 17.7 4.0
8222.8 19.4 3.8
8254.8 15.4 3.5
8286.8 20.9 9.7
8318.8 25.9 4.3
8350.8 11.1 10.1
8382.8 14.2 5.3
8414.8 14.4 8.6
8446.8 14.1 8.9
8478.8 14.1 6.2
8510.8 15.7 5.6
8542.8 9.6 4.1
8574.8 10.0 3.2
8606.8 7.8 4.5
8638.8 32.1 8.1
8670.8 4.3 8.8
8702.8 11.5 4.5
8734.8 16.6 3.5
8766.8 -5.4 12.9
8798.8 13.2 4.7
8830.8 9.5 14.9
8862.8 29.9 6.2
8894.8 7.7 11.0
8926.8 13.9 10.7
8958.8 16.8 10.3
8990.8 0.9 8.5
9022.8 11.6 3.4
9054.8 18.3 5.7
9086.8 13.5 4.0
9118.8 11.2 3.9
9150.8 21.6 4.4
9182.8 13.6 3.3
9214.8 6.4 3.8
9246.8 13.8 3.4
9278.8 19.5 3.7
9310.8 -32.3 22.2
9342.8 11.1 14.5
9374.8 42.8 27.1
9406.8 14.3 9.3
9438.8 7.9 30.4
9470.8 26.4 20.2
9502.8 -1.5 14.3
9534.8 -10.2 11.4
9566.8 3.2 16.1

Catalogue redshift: 0.33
